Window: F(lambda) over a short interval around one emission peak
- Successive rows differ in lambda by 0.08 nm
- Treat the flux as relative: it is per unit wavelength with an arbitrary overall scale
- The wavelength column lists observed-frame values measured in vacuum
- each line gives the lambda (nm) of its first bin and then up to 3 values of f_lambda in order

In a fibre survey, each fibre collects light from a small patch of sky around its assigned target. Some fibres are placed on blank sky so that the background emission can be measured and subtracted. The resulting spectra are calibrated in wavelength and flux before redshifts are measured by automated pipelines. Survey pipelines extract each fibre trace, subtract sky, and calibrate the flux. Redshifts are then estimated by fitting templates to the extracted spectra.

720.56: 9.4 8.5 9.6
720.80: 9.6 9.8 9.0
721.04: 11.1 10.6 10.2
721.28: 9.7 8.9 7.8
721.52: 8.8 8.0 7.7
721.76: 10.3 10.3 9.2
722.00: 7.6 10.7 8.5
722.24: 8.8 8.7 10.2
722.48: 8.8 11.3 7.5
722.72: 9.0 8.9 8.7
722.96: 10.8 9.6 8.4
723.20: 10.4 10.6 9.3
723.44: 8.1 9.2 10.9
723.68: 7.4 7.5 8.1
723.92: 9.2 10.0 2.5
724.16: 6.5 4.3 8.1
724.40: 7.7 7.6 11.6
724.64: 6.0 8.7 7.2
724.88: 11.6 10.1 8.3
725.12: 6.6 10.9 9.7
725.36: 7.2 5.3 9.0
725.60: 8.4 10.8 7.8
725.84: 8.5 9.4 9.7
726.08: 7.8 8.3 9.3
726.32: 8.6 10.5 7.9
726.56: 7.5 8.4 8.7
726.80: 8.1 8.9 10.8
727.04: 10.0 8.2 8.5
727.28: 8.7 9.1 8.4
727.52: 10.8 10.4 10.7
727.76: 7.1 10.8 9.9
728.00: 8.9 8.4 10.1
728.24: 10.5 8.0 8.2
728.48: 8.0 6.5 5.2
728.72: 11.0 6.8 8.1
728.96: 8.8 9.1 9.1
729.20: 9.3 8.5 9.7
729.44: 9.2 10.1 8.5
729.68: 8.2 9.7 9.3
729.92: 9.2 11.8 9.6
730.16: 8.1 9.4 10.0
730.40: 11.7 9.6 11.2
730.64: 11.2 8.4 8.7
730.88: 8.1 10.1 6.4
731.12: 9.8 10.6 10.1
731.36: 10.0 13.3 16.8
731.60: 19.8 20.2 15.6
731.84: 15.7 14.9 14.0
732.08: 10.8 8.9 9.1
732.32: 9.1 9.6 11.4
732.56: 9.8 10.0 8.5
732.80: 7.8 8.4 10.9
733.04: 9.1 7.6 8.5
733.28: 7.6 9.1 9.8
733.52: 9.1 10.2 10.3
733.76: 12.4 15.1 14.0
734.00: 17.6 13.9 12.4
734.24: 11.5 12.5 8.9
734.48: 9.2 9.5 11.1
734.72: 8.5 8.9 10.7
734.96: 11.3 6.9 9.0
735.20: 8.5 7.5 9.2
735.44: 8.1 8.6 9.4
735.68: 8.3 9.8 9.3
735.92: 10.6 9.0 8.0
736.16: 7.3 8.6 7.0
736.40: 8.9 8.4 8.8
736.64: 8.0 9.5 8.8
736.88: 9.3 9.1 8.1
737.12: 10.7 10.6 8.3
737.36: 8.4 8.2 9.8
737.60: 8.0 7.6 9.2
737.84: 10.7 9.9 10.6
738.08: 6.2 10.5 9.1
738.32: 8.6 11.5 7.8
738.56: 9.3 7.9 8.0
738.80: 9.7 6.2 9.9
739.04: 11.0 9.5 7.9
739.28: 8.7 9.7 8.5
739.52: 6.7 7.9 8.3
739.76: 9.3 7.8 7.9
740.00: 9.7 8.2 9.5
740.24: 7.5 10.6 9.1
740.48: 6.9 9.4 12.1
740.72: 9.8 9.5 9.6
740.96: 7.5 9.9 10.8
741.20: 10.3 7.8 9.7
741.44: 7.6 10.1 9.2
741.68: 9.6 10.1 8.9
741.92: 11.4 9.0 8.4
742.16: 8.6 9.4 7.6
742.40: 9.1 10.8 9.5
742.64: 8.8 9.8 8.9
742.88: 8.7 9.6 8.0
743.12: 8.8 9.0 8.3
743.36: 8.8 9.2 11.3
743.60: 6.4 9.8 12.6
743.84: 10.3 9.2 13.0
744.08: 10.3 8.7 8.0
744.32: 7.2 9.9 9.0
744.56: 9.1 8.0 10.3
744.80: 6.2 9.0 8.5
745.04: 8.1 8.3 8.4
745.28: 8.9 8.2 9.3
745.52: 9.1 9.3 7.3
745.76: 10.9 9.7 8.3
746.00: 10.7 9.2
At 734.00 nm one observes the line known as [N II]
